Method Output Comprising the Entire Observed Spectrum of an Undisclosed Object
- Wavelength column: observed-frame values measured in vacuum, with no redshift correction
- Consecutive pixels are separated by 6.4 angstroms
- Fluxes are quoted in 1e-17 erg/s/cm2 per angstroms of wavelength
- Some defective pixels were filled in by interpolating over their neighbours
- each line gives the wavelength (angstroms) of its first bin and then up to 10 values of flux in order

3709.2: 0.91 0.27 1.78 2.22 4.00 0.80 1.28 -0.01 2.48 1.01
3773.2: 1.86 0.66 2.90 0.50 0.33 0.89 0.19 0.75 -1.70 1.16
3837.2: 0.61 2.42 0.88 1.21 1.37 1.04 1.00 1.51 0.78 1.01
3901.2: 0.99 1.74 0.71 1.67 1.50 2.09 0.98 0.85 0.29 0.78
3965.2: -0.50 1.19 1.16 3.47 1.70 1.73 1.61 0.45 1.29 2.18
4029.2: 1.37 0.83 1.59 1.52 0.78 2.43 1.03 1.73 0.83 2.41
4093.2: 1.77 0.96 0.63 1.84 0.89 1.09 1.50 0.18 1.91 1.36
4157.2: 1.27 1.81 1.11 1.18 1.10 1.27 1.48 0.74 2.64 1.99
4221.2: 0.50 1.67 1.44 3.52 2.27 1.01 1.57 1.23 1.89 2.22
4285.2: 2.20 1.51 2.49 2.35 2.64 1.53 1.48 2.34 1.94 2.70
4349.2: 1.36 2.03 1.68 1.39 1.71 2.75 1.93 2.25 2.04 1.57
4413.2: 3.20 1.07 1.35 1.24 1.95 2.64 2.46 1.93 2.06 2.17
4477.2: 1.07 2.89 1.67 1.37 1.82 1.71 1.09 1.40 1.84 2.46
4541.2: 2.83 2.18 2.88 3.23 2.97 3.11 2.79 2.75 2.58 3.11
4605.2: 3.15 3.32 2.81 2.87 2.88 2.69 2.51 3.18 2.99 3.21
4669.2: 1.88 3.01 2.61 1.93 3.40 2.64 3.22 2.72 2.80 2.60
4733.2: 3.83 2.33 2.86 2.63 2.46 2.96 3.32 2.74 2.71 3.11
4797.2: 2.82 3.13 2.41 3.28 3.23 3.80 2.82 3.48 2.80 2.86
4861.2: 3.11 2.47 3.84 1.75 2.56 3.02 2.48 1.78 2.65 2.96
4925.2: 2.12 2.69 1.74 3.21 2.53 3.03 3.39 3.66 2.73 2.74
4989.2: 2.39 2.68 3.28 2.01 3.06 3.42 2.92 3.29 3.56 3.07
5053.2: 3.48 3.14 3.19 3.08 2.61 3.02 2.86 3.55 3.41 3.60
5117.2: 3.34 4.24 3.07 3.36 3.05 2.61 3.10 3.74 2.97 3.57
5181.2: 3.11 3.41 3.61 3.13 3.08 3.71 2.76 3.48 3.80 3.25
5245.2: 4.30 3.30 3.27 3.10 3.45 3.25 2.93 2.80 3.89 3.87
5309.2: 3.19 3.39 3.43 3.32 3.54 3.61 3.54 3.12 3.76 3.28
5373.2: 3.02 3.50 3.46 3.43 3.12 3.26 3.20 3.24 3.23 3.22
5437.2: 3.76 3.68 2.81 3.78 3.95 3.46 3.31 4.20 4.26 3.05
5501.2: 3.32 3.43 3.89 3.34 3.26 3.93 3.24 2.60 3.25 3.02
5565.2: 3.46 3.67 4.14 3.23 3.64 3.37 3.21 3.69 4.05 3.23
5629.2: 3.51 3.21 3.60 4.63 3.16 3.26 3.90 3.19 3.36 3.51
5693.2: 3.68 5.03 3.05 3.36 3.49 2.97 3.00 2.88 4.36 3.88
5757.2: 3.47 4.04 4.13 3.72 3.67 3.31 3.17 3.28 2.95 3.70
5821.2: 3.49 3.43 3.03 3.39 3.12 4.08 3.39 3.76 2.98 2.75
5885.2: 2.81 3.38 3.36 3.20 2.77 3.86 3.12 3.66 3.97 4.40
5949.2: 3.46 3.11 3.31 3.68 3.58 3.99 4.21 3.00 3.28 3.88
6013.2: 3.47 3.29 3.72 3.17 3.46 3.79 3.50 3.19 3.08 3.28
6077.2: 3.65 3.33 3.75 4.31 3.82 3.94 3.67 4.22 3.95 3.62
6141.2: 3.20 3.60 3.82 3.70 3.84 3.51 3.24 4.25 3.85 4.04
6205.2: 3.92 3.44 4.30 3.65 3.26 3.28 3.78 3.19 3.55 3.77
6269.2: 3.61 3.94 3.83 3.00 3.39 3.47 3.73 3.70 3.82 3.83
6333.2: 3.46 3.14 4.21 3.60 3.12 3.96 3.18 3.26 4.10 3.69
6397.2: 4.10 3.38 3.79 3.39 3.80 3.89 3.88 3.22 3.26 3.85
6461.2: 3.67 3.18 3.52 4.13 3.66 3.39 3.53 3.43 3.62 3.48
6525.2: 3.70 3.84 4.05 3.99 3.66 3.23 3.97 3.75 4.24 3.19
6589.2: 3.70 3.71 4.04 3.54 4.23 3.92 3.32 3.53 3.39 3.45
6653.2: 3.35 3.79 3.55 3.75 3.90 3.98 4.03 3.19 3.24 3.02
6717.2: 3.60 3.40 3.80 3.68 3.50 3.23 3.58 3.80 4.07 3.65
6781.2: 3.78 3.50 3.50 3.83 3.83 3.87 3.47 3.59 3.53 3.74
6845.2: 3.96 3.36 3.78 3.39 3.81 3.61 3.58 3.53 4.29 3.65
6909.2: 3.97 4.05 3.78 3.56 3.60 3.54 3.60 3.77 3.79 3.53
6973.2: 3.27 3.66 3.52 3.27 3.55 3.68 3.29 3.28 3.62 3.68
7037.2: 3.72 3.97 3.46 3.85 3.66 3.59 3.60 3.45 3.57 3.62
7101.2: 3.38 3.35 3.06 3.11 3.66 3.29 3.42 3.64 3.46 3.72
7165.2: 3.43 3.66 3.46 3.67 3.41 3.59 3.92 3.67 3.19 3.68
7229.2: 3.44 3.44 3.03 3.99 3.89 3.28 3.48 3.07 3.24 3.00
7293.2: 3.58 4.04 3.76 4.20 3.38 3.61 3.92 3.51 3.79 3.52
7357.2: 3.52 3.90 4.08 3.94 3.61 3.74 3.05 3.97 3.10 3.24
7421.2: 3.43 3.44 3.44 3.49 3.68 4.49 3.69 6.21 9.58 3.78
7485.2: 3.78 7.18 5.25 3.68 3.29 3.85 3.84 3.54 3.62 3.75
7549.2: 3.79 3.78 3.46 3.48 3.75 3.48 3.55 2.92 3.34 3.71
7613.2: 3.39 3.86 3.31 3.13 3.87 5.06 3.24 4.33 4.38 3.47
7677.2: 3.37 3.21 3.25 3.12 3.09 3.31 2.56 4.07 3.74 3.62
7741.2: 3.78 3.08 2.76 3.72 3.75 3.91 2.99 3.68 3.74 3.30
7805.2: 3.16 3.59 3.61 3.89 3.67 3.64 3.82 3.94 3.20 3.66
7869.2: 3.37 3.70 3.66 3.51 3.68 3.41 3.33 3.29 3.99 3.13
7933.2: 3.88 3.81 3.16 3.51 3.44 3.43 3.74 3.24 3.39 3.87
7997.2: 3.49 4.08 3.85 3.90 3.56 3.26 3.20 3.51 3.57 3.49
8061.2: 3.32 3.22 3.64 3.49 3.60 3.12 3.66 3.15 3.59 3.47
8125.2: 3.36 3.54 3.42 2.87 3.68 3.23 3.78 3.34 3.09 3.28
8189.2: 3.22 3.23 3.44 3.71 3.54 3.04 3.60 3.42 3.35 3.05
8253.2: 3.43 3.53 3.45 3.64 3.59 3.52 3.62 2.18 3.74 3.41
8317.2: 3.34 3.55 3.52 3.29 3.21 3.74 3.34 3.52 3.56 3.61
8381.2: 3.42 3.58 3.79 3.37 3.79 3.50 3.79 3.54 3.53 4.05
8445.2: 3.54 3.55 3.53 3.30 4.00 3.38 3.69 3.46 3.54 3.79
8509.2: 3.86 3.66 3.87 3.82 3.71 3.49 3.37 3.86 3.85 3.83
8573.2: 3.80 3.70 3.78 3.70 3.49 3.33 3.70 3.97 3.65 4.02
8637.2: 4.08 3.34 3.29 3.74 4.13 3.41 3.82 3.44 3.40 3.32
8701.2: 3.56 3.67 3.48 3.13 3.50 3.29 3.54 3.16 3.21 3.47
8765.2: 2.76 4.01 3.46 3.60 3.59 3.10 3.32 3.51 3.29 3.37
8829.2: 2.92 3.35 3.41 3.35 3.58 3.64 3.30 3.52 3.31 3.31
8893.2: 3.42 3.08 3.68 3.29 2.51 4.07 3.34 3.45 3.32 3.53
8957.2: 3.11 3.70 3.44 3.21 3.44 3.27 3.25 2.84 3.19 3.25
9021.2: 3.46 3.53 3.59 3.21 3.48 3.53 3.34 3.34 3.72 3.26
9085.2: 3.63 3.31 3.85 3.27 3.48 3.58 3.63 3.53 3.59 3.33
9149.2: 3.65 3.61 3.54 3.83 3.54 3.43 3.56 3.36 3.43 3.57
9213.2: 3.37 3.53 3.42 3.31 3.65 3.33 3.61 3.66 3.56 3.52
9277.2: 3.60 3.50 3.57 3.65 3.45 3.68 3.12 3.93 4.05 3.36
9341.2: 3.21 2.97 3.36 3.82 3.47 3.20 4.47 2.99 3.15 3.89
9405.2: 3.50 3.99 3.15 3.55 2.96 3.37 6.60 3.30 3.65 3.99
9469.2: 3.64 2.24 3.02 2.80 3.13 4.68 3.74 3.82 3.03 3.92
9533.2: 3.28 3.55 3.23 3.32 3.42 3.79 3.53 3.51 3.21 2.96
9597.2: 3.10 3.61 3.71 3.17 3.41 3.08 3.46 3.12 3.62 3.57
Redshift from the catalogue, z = 0.14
